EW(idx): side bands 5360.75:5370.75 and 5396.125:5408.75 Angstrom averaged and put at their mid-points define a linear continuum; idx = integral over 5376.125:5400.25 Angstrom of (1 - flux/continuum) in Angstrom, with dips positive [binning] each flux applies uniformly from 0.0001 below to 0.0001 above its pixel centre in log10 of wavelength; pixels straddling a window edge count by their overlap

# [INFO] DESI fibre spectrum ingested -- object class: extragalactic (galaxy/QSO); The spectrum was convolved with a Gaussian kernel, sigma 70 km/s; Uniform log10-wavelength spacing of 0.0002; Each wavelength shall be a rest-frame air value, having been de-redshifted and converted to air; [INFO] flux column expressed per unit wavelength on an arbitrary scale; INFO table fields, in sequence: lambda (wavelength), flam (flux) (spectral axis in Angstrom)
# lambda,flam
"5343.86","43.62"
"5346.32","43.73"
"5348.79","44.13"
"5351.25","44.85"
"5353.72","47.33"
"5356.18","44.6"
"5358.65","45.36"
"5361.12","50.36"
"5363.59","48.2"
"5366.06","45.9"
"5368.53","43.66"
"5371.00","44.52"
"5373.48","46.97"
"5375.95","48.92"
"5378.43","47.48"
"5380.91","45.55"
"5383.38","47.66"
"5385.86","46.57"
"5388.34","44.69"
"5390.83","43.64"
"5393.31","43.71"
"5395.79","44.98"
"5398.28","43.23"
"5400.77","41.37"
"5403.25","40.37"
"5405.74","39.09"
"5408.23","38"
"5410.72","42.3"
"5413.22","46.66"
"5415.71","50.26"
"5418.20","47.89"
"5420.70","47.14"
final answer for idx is -1.3 Angstrom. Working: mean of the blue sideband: 46.5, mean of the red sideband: 40.9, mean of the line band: 45.3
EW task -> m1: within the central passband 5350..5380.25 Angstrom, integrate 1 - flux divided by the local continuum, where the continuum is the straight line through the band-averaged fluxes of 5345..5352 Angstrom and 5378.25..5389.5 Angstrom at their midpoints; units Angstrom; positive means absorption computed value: -0.9 Angstrom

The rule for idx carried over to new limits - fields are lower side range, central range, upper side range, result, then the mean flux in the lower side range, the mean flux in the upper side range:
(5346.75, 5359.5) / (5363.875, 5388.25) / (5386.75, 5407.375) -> -1.4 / 45.1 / 42.6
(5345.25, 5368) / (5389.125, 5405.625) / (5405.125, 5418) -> 0.6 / 46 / 43.9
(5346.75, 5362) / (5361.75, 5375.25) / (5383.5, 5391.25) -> -0.1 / 45.9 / 45.5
